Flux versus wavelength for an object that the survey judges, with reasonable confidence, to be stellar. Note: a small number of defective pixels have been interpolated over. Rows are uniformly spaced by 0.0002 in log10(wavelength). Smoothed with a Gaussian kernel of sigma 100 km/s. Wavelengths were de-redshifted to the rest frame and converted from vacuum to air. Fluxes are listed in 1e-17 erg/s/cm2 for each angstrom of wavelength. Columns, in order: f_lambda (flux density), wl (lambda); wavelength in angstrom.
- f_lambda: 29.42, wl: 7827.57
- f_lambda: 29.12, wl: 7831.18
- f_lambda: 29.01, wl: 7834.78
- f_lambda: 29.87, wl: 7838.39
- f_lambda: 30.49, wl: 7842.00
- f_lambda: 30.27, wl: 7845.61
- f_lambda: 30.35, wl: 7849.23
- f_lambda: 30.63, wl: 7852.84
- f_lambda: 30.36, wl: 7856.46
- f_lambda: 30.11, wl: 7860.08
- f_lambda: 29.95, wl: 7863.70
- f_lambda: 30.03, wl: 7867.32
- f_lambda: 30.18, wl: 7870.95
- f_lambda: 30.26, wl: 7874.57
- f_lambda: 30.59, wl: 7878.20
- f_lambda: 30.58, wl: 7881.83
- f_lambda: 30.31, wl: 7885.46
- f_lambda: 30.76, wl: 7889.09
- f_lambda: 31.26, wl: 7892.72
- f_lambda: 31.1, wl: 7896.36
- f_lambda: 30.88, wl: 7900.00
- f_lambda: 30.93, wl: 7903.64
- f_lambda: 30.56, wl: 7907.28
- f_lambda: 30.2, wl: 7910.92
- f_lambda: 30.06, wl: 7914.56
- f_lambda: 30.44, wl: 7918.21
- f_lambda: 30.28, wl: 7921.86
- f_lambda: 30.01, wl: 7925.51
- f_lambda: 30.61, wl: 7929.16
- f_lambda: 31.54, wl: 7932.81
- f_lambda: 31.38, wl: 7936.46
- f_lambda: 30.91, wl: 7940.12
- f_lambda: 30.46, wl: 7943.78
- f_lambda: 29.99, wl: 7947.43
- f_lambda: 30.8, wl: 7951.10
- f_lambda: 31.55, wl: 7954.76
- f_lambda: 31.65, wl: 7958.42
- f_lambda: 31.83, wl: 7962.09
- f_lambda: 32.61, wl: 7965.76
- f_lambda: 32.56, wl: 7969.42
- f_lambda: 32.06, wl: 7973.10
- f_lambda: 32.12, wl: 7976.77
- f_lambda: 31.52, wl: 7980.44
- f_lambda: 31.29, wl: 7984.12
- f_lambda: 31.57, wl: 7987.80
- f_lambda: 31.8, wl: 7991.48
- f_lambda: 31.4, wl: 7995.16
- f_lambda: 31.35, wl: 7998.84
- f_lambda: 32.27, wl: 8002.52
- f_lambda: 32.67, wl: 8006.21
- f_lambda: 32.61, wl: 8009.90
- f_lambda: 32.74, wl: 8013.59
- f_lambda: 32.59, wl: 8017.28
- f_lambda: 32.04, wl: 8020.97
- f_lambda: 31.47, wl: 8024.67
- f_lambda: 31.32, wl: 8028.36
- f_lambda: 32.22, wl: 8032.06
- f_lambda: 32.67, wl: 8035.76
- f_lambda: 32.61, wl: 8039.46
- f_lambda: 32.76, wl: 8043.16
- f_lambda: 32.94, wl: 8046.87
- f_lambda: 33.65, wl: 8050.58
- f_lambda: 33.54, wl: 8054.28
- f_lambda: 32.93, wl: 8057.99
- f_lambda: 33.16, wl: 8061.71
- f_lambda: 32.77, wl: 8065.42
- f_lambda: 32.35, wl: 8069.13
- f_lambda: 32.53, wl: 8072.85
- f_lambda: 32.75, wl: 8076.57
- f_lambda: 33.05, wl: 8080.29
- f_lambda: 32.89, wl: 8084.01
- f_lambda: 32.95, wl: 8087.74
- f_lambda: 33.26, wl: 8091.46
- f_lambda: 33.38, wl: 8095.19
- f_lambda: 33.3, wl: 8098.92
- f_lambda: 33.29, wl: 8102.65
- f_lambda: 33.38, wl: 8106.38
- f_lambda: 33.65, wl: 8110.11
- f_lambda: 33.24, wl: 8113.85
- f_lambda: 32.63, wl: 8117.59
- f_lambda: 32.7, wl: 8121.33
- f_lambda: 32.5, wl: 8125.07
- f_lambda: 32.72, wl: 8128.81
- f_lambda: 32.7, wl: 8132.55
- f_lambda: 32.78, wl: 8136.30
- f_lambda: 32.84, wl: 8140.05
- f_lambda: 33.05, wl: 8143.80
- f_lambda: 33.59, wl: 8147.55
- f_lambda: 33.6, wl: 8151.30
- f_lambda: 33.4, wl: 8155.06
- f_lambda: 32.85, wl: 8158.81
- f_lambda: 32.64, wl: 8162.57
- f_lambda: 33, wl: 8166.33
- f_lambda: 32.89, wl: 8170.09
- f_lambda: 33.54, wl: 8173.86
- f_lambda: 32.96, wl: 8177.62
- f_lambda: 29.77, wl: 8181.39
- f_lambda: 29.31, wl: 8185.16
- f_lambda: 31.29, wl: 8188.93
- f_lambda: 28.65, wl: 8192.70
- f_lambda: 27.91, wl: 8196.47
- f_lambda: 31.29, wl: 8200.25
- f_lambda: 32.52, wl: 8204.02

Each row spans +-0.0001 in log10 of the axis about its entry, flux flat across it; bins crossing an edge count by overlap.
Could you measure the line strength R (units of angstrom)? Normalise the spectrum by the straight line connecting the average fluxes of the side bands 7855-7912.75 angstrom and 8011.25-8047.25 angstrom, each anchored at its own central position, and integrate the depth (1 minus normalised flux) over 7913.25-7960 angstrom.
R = 0.6 angstrom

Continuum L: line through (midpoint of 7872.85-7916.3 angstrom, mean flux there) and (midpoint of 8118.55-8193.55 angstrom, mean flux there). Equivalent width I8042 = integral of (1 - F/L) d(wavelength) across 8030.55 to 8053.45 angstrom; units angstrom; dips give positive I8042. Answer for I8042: -0.9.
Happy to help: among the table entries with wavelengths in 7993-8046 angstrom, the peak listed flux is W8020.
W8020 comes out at 32.76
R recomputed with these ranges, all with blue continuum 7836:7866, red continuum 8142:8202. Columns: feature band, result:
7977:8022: -1.5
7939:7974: -0.8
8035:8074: -2.1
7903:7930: 0.2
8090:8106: -0.9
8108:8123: -0.7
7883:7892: -0.1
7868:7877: 0.0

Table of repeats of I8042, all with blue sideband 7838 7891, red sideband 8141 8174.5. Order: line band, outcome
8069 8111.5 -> -0.77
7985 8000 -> 0.02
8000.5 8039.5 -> -0.55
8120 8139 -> 0.11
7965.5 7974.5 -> -0.30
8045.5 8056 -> -0.42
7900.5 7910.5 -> 0.01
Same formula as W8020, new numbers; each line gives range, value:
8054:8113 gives 33.65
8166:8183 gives 33.54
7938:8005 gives 32.61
